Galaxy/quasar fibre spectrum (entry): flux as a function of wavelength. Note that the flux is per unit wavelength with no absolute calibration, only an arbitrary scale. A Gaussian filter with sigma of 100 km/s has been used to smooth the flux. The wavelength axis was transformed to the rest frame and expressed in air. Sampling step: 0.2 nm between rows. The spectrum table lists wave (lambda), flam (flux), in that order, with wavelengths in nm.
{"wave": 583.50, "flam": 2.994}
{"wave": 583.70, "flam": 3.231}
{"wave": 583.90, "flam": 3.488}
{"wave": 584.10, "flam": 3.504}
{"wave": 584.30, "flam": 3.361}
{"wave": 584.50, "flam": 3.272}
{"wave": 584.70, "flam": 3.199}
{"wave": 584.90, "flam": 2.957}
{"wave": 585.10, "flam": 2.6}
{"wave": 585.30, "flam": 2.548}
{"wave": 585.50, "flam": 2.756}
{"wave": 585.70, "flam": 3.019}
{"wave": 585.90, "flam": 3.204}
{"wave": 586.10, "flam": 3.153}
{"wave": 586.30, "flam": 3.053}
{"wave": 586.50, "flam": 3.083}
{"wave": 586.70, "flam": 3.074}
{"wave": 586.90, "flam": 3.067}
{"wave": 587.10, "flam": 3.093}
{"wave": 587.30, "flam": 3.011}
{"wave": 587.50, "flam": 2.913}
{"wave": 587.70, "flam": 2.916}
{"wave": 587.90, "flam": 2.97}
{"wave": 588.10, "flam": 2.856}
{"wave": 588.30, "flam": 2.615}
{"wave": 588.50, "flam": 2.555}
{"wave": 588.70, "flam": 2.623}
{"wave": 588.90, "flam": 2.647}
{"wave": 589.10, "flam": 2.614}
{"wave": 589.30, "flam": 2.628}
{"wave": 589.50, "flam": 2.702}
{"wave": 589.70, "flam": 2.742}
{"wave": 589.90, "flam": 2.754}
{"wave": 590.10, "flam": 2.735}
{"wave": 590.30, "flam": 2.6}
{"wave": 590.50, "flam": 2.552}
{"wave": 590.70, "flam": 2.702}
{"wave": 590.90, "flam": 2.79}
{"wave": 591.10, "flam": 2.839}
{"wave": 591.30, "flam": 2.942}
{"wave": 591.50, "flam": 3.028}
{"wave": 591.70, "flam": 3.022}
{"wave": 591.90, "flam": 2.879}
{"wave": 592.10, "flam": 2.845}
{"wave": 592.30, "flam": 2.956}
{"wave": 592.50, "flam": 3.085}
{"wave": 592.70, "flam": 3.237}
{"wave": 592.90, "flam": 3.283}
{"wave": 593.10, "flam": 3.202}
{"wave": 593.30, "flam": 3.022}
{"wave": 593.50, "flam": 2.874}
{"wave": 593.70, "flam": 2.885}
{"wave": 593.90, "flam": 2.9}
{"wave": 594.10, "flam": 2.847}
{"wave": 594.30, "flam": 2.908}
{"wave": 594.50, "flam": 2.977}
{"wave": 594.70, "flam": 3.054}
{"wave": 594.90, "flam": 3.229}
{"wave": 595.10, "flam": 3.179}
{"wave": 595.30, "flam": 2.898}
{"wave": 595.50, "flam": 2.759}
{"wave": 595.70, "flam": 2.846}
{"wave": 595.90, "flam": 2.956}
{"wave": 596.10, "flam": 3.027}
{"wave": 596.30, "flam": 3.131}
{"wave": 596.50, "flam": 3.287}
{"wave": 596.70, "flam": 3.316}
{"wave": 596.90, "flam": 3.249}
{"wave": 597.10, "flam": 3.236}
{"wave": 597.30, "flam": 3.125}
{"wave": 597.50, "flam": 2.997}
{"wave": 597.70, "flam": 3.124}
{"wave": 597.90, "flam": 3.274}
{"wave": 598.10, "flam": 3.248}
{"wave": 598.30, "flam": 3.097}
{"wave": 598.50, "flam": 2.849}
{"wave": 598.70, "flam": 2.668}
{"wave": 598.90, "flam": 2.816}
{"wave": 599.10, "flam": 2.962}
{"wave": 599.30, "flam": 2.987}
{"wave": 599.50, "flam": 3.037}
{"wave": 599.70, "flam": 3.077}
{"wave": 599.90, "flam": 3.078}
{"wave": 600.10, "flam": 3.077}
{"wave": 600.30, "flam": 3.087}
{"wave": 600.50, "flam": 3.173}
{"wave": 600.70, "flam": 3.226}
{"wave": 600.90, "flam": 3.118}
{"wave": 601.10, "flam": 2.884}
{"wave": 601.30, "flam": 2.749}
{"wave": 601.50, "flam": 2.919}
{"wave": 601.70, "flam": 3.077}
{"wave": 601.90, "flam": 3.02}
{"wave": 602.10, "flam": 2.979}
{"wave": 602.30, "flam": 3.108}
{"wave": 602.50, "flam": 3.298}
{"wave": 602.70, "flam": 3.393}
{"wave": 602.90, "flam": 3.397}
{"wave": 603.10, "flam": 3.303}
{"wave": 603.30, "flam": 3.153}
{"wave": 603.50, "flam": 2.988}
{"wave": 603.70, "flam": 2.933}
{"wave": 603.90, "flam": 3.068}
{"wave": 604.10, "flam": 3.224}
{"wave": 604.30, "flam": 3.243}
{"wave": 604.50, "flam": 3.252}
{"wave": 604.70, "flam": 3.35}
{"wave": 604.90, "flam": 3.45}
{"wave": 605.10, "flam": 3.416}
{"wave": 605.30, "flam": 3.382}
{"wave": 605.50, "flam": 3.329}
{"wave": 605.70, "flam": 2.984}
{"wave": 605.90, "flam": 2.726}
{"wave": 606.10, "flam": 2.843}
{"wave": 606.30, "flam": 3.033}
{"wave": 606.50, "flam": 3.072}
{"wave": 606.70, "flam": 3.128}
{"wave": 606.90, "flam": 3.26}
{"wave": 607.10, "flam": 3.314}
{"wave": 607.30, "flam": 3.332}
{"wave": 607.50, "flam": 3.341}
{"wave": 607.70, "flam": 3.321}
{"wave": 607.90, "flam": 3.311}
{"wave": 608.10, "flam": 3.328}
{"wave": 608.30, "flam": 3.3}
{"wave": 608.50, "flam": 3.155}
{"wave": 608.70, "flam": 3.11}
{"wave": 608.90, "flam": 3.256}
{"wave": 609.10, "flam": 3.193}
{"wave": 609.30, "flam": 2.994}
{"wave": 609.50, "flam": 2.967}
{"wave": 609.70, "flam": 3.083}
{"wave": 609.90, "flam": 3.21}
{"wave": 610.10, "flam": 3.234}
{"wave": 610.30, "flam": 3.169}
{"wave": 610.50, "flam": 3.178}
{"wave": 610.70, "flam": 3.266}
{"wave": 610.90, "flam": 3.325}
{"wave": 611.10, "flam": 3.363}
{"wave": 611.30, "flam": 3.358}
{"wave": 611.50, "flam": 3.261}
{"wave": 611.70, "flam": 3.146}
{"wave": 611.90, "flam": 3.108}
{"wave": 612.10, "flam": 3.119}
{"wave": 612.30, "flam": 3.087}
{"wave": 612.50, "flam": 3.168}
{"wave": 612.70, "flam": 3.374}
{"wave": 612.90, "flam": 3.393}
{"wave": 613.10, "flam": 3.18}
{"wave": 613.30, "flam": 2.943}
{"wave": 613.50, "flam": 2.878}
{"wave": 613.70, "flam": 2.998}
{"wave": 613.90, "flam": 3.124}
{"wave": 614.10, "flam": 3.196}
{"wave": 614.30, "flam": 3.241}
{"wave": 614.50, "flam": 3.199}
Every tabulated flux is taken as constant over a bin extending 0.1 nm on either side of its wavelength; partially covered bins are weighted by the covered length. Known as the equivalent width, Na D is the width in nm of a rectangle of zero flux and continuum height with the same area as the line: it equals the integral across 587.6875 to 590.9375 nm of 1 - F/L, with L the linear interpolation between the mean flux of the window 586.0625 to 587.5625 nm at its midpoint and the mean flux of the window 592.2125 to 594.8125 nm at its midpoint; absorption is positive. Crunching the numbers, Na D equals 0.37 nm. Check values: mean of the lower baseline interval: 3.06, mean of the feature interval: 2.7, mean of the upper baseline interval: 3.02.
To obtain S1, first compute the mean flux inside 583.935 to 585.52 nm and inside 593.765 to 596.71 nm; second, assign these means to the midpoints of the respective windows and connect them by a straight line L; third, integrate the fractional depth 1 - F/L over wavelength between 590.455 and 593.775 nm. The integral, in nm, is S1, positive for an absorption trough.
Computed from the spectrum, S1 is 0.07 nm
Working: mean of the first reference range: 3.06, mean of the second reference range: 3.01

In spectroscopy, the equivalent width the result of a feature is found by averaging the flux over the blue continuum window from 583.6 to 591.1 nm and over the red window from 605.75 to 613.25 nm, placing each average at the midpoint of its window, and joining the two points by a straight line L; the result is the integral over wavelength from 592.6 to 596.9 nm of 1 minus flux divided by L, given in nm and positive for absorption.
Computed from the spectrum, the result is -0.06 nm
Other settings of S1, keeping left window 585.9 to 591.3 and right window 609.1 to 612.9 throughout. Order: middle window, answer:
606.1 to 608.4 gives -0.07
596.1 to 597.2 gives -0.10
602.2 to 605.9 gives -0.17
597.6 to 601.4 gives -0.03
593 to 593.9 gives -0.02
